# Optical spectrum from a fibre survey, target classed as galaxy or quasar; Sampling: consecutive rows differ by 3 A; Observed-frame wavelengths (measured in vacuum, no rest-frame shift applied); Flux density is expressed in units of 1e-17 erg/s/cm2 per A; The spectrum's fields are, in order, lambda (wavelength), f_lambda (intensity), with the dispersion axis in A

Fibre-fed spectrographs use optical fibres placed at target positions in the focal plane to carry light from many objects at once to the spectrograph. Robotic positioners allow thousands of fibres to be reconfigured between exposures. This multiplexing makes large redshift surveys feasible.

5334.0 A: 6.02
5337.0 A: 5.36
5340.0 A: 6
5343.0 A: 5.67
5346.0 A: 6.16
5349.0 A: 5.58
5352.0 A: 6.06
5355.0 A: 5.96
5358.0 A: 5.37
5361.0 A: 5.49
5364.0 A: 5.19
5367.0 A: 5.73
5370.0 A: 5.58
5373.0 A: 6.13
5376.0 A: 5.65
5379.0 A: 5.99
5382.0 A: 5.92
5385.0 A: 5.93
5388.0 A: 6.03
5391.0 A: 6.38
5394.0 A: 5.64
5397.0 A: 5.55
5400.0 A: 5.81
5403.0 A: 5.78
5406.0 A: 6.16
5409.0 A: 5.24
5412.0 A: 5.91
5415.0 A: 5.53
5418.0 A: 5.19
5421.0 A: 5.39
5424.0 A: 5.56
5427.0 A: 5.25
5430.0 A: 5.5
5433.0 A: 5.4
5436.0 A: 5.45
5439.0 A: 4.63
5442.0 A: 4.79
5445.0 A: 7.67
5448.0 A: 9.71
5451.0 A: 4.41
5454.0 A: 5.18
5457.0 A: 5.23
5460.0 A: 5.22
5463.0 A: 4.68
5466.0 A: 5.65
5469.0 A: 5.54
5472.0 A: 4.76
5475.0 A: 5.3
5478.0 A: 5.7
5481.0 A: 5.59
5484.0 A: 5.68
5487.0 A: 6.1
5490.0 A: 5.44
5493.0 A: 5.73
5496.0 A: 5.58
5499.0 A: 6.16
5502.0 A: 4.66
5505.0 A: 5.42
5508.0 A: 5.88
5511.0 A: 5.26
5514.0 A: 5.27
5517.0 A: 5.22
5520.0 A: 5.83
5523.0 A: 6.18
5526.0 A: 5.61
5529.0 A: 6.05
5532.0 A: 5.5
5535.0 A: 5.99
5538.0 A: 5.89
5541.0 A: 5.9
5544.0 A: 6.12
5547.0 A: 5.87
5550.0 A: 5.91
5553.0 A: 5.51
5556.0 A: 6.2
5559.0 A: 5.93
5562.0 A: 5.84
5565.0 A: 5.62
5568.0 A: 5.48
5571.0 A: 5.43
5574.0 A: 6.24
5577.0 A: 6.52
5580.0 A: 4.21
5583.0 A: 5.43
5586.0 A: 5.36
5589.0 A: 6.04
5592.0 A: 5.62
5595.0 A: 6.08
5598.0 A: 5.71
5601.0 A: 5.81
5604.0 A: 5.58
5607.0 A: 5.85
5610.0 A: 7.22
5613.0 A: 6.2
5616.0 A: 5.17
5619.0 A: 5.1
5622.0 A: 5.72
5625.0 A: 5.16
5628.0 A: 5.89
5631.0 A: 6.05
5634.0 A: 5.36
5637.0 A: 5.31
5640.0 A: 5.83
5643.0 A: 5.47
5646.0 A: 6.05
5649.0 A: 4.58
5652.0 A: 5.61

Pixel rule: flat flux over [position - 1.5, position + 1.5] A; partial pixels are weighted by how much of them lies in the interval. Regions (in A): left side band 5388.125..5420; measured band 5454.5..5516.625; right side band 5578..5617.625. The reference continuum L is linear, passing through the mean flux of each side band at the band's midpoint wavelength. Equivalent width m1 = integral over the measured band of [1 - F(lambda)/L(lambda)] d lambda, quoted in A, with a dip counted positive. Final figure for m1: 3.2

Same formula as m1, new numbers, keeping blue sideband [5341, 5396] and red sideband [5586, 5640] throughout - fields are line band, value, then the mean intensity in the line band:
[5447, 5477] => 1.5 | 5.5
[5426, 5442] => 1.6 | 5.2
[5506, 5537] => 0.5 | 5.68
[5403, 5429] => 1.1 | 5.54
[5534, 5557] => -0.6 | 5.92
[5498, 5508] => 0.6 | 5.45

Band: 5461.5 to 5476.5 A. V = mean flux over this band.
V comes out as 5.19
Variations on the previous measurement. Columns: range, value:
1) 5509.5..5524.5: 5.55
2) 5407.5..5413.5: 5.58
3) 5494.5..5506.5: 5.45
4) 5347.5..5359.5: 5.74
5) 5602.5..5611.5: 6.22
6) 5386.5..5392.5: 6.21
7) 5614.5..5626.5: 5.29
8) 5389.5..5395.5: 6.01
